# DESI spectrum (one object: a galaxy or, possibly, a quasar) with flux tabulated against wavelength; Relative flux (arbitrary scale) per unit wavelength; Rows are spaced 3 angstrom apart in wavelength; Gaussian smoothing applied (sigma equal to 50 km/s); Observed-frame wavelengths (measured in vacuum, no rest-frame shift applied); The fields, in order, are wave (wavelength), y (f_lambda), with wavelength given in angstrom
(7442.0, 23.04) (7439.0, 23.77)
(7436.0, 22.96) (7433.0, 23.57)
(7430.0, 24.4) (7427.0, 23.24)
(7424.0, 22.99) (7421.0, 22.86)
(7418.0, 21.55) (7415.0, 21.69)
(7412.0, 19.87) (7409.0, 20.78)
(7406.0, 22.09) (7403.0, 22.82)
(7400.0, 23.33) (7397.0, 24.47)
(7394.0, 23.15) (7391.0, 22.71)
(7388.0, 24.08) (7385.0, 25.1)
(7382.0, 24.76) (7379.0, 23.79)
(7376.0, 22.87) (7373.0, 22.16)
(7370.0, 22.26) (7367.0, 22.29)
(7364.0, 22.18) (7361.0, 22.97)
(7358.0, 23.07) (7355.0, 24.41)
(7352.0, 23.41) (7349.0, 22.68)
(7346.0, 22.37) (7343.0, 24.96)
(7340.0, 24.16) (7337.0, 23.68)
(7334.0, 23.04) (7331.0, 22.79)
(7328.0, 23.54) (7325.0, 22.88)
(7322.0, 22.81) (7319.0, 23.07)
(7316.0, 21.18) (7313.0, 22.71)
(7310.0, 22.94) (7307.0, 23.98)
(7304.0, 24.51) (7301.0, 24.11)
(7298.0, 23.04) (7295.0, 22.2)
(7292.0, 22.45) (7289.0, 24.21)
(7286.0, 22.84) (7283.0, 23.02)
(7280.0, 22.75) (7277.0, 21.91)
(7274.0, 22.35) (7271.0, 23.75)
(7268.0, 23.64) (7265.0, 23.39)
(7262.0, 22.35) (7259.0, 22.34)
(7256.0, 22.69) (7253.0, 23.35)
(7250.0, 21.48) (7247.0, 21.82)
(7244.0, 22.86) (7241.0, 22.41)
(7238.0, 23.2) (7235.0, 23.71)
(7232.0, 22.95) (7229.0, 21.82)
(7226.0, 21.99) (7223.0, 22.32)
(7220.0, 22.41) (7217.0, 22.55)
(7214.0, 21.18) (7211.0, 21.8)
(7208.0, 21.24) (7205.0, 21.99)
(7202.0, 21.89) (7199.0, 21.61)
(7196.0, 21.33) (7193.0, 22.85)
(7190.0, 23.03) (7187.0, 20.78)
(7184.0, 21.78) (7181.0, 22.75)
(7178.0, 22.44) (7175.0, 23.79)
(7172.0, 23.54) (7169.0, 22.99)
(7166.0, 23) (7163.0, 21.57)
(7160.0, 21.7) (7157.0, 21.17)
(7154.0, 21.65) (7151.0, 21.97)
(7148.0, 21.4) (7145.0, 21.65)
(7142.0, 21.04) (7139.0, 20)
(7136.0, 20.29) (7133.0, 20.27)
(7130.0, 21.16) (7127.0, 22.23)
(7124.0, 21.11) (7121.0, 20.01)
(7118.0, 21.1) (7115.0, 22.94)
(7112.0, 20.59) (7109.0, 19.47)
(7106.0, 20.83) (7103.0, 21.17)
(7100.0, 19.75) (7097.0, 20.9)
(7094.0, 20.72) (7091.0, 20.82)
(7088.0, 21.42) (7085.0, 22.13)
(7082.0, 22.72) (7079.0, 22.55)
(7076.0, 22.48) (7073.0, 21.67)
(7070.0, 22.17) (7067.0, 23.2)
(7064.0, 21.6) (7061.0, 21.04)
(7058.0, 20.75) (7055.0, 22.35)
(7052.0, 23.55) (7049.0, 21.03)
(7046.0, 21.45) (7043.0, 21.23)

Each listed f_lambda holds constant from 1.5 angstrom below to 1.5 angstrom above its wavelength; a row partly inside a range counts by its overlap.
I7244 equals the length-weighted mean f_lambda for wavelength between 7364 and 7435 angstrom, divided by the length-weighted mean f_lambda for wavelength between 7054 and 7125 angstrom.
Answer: 1.1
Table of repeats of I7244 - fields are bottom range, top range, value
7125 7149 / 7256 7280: 1.09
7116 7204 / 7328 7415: 1.06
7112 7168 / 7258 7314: 1.08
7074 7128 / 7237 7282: 1.07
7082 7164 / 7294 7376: 1.09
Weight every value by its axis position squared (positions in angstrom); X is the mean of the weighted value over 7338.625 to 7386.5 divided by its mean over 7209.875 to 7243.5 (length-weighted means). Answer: 1.08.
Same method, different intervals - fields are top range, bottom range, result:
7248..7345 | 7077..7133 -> 1.15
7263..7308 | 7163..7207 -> 1.07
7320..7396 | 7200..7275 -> 1.07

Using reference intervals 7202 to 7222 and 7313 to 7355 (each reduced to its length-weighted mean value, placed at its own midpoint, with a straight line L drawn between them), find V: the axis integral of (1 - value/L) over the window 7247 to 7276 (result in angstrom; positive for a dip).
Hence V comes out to -0.46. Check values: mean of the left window 21.9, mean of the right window 23.2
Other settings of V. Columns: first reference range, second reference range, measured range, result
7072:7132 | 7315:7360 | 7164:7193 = -1.0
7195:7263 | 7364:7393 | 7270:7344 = -1.2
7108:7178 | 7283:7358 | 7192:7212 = 0.3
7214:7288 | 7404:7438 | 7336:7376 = -1.1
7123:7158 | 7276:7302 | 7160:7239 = -1.6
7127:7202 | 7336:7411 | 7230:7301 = -1.1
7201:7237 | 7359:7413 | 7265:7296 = -0.7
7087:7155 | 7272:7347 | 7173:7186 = -0.6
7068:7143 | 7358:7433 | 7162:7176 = -0.9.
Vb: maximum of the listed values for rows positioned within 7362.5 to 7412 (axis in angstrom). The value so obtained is 25.1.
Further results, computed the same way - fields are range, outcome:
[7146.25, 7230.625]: 23.79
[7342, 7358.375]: 24.96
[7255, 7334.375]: 24.51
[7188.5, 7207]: 23.03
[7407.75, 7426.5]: 22.99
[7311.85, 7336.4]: 23.54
